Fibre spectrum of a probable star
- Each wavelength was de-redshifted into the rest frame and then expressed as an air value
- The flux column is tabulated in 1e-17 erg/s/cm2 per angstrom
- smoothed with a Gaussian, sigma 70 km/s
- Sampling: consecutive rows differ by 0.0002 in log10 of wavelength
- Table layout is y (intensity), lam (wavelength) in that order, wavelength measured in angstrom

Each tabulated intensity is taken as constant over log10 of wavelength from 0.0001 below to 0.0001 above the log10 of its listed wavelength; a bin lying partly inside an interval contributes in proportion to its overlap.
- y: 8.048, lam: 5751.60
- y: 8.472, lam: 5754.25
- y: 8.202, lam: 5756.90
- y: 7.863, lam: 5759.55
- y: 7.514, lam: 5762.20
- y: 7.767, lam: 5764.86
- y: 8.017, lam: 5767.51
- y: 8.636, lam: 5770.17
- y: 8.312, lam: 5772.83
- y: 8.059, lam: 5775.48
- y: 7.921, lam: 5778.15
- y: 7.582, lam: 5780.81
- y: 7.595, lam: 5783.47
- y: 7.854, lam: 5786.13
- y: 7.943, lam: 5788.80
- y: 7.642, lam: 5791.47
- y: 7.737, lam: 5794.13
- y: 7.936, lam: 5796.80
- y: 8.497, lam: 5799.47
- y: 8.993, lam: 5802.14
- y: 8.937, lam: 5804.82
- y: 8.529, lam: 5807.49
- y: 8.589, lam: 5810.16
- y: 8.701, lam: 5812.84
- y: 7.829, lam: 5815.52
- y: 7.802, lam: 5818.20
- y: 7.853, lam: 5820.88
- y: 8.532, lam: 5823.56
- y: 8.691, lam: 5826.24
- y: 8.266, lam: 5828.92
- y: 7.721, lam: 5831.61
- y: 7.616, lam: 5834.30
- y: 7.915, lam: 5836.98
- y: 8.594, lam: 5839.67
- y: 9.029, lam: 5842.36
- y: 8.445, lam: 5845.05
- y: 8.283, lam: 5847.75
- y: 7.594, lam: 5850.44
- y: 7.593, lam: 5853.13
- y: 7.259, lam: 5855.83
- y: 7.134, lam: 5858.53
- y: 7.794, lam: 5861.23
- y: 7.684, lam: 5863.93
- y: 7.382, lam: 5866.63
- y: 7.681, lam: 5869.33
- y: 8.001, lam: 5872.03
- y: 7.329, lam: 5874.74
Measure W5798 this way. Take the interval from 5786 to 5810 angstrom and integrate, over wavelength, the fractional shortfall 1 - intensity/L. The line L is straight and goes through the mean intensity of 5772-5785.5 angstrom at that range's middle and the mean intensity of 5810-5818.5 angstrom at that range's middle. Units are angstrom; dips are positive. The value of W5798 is -0.6 angstrom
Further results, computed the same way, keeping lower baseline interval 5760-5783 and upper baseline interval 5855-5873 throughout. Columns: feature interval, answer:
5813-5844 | -1.9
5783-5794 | 0.2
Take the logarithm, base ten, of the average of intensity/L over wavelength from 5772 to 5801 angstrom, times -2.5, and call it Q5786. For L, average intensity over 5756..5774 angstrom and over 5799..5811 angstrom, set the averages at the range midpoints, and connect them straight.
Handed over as 0.065 mag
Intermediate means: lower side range 8.04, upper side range 8.73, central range 7.92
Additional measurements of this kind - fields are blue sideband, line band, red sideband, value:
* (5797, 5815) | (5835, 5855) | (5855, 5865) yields -0.051 mag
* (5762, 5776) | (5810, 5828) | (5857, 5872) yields -0.060 mag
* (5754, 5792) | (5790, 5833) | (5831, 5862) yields -0.044 mag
